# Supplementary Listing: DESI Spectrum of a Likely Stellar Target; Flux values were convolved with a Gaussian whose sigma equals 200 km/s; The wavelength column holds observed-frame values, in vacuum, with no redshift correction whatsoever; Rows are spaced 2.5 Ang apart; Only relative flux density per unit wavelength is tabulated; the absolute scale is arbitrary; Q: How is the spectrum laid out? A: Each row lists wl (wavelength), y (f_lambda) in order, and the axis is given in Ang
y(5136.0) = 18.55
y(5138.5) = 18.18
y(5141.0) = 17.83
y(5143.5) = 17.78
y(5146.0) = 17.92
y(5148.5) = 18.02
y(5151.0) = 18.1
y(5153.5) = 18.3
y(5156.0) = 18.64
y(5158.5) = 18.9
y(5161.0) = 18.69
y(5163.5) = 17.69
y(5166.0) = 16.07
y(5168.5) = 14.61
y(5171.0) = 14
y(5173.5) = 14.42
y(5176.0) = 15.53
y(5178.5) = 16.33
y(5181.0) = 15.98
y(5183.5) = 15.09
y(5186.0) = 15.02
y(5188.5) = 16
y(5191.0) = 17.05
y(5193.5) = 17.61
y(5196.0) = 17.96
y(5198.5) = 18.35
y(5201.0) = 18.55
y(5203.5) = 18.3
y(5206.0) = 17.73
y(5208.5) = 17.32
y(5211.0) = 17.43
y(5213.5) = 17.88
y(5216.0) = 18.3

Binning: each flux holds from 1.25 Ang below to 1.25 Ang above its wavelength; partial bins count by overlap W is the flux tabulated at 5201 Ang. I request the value 18.55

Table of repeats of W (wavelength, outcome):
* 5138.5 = 18.18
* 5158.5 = 18.9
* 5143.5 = 17.78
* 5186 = 15.02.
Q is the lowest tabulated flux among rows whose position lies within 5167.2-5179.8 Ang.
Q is 14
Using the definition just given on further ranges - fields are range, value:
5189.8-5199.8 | 17.05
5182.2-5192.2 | 15.02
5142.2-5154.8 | 17.78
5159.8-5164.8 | 17.69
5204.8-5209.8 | 17.32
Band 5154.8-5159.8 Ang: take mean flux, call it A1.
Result 18.8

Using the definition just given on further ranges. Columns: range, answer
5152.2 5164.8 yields 18.4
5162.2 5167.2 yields 16.9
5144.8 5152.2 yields 18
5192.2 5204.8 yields 18.1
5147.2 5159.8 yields 18.4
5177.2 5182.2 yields 16.2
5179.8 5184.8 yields 15.5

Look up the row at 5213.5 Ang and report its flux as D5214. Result 17.88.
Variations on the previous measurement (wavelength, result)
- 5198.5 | 18.35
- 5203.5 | 18.3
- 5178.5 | 16.33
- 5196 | 17.96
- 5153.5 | 18.3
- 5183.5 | 15.09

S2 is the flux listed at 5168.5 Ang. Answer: 14.61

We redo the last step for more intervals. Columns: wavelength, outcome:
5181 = 15.98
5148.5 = 18.02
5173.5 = 14.42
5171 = 14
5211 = 17.43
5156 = 18.64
